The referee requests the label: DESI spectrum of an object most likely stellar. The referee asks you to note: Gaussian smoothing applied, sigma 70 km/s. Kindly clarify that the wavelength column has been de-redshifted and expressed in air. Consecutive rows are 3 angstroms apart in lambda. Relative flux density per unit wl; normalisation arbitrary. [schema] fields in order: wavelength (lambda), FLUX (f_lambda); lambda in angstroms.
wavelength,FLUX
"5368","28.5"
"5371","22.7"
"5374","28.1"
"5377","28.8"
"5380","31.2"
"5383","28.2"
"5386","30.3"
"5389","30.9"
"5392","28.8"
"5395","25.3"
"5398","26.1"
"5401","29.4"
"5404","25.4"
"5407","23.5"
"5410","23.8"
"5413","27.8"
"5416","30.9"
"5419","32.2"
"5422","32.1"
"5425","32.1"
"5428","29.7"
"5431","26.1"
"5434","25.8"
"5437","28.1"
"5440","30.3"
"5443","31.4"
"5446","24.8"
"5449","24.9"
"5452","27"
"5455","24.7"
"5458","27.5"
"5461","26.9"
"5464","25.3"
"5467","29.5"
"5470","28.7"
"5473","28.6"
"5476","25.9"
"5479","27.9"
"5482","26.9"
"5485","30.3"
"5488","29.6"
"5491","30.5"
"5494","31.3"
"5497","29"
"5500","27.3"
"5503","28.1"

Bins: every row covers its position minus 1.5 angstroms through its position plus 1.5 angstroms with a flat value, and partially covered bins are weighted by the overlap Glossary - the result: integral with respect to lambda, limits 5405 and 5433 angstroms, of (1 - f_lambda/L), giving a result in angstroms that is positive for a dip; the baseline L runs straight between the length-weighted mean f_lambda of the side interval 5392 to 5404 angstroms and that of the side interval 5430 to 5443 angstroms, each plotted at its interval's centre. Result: -1.0 angstroms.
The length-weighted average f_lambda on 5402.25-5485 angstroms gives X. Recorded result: 27.7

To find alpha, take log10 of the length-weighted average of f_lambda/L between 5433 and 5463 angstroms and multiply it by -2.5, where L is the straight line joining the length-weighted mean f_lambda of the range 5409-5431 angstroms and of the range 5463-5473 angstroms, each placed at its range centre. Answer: 0.06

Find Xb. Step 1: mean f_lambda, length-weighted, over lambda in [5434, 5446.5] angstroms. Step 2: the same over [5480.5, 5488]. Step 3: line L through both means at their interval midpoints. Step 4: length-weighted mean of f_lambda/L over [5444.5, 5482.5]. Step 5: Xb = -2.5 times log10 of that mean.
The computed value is 0.07 mag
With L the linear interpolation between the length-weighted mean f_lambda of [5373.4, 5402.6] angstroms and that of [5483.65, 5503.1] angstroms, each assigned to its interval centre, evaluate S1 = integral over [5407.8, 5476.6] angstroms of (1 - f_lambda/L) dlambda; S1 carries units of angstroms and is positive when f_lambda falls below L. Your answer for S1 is 2.7 angstroms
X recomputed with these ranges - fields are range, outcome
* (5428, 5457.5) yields 27.2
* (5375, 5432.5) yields 28.6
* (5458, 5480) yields 27.5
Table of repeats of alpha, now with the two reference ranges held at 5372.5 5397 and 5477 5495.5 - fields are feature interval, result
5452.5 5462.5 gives 0.108 mag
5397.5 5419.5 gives 0.068 mag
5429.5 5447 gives 0.049 mag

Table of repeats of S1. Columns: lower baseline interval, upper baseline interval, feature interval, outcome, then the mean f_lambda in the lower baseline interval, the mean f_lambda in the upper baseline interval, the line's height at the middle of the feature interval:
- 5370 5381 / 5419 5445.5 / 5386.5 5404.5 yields 0.3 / 27.8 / 29.4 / 28.4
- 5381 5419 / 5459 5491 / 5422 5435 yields -0.5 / 27.8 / 28.1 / 27.9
